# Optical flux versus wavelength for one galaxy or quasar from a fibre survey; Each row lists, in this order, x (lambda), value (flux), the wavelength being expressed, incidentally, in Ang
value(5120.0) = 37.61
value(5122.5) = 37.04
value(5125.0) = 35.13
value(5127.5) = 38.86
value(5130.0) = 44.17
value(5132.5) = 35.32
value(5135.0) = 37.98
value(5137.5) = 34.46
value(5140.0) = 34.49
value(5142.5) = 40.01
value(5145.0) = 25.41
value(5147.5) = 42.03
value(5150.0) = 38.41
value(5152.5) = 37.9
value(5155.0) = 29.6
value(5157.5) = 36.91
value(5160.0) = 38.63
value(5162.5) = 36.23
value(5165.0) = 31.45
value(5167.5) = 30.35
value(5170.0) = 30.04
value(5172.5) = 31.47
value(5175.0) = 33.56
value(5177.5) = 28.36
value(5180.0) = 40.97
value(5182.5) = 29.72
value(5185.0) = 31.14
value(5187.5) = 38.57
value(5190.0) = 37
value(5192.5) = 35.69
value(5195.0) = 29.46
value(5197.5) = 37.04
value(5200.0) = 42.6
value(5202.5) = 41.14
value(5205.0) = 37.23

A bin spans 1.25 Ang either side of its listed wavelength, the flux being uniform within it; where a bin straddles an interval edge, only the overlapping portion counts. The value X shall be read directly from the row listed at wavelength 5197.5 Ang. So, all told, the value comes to 37.04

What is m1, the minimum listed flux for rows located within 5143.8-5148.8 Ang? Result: 25.41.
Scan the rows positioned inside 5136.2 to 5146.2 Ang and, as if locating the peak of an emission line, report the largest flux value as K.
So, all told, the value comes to 40.01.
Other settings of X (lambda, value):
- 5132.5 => 35.32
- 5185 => 31.14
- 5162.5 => 36.23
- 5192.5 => 35.69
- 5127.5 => 38.86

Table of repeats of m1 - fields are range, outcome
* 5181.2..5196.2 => 29.46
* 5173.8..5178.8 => 28.36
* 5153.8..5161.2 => 29.6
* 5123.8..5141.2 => 34.46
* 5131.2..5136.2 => 35.32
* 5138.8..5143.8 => 34.49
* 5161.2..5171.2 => 30.04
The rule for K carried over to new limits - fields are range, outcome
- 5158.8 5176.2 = 38.63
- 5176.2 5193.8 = 40.97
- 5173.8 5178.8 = 33.56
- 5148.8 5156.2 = 38.41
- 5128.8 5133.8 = 44.17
